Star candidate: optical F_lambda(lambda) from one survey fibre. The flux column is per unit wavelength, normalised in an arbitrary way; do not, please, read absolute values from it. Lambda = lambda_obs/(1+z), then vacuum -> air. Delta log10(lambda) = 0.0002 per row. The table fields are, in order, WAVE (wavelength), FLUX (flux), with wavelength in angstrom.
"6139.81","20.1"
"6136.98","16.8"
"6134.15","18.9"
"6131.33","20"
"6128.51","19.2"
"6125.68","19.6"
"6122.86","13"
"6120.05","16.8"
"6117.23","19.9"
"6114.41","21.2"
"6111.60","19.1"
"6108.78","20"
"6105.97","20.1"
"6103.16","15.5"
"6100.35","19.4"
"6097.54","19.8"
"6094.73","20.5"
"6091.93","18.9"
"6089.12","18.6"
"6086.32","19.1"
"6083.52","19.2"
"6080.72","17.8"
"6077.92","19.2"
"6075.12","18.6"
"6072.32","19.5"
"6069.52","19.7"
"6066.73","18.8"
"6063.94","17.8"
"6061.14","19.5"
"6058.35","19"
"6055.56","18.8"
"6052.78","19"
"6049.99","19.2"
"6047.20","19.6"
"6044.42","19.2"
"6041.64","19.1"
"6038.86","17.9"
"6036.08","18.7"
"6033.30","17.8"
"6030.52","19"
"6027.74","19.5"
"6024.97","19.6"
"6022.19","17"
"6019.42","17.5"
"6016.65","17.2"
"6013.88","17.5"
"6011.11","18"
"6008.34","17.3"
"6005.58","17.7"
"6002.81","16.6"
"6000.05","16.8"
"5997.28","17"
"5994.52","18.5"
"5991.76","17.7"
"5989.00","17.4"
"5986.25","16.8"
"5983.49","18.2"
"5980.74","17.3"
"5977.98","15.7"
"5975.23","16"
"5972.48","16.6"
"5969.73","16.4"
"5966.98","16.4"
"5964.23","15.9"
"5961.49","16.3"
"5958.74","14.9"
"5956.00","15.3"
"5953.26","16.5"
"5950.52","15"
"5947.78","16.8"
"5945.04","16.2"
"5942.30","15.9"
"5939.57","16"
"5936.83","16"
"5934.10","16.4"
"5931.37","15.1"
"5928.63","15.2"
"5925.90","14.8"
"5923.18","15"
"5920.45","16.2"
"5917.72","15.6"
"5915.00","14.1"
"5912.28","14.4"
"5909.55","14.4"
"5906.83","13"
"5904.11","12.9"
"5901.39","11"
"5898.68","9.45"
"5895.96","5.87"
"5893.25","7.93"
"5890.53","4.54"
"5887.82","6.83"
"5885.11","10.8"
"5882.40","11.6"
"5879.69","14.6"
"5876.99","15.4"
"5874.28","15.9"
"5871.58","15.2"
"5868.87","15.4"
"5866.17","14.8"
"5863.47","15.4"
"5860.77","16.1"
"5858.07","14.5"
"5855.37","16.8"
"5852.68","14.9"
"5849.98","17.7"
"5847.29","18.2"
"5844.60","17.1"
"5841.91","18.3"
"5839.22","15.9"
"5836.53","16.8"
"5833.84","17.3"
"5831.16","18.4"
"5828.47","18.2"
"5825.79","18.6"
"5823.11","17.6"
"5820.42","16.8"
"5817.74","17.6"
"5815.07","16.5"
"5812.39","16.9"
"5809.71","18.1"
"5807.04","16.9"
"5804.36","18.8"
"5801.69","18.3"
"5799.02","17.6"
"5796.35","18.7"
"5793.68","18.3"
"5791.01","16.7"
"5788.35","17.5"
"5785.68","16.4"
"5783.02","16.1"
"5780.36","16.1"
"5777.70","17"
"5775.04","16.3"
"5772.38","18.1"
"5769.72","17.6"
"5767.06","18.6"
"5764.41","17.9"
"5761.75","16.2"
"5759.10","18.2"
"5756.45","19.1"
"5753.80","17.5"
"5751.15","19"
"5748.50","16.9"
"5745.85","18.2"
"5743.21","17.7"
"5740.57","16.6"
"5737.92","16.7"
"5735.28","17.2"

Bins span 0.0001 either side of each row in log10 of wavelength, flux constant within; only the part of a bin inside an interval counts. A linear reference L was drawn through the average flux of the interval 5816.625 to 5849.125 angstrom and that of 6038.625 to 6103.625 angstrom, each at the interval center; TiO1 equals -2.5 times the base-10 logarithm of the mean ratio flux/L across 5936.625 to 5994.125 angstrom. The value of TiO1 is 0.12 mag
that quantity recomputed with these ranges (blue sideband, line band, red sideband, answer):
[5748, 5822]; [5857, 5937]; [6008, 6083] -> 0.33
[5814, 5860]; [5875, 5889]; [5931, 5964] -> 0.35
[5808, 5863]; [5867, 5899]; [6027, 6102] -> 0.48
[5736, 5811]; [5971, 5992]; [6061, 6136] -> 0.09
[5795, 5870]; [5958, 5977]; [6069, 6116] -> 0.13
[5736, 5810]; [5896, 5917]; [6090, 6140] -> 0.41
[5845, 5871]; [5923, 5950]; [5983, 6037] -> 0.08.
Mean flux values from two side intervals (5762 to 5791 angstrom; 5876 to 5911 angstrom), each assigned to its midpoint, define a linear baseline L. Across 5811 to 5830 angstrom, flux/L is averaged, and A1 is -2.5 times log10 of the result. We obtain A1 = -0.191 mag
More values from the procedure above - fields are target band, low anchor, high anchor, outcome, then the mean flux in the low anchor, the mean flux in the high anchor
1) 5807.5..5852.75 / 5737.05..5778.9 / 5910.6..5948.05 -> -0.044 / 17.6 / 15.5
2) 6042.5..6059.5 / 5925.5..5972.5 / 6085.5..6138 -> -0.086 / 15.9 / 18.8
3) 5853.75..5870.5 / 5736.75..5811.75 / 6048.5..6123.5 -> 0.158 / 17.5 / 18.9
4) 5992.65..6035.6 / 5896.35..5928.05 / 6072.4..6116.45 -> -0.072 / 13.5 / 19.2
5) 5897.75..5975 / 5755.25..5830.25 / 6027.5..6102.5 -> 0.207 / 17.5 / 19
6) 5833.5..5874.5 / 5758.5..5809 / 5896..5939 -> -0.041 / 17.4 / 14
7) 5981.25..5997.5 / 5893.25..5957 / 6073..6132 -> -0.112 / 14.3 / 18.8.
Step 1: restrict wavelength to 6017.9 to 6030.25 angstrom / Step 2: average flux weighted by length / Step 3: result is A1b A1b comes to 18.4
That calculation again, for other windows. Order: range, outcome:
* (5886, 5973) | 13.9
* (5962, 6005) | 16.9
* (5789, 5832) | 17.7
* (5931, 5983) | 16.1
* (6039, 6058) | 19.1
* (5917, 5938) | 15.5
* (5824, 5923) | 14.3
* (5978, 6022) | 17.4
